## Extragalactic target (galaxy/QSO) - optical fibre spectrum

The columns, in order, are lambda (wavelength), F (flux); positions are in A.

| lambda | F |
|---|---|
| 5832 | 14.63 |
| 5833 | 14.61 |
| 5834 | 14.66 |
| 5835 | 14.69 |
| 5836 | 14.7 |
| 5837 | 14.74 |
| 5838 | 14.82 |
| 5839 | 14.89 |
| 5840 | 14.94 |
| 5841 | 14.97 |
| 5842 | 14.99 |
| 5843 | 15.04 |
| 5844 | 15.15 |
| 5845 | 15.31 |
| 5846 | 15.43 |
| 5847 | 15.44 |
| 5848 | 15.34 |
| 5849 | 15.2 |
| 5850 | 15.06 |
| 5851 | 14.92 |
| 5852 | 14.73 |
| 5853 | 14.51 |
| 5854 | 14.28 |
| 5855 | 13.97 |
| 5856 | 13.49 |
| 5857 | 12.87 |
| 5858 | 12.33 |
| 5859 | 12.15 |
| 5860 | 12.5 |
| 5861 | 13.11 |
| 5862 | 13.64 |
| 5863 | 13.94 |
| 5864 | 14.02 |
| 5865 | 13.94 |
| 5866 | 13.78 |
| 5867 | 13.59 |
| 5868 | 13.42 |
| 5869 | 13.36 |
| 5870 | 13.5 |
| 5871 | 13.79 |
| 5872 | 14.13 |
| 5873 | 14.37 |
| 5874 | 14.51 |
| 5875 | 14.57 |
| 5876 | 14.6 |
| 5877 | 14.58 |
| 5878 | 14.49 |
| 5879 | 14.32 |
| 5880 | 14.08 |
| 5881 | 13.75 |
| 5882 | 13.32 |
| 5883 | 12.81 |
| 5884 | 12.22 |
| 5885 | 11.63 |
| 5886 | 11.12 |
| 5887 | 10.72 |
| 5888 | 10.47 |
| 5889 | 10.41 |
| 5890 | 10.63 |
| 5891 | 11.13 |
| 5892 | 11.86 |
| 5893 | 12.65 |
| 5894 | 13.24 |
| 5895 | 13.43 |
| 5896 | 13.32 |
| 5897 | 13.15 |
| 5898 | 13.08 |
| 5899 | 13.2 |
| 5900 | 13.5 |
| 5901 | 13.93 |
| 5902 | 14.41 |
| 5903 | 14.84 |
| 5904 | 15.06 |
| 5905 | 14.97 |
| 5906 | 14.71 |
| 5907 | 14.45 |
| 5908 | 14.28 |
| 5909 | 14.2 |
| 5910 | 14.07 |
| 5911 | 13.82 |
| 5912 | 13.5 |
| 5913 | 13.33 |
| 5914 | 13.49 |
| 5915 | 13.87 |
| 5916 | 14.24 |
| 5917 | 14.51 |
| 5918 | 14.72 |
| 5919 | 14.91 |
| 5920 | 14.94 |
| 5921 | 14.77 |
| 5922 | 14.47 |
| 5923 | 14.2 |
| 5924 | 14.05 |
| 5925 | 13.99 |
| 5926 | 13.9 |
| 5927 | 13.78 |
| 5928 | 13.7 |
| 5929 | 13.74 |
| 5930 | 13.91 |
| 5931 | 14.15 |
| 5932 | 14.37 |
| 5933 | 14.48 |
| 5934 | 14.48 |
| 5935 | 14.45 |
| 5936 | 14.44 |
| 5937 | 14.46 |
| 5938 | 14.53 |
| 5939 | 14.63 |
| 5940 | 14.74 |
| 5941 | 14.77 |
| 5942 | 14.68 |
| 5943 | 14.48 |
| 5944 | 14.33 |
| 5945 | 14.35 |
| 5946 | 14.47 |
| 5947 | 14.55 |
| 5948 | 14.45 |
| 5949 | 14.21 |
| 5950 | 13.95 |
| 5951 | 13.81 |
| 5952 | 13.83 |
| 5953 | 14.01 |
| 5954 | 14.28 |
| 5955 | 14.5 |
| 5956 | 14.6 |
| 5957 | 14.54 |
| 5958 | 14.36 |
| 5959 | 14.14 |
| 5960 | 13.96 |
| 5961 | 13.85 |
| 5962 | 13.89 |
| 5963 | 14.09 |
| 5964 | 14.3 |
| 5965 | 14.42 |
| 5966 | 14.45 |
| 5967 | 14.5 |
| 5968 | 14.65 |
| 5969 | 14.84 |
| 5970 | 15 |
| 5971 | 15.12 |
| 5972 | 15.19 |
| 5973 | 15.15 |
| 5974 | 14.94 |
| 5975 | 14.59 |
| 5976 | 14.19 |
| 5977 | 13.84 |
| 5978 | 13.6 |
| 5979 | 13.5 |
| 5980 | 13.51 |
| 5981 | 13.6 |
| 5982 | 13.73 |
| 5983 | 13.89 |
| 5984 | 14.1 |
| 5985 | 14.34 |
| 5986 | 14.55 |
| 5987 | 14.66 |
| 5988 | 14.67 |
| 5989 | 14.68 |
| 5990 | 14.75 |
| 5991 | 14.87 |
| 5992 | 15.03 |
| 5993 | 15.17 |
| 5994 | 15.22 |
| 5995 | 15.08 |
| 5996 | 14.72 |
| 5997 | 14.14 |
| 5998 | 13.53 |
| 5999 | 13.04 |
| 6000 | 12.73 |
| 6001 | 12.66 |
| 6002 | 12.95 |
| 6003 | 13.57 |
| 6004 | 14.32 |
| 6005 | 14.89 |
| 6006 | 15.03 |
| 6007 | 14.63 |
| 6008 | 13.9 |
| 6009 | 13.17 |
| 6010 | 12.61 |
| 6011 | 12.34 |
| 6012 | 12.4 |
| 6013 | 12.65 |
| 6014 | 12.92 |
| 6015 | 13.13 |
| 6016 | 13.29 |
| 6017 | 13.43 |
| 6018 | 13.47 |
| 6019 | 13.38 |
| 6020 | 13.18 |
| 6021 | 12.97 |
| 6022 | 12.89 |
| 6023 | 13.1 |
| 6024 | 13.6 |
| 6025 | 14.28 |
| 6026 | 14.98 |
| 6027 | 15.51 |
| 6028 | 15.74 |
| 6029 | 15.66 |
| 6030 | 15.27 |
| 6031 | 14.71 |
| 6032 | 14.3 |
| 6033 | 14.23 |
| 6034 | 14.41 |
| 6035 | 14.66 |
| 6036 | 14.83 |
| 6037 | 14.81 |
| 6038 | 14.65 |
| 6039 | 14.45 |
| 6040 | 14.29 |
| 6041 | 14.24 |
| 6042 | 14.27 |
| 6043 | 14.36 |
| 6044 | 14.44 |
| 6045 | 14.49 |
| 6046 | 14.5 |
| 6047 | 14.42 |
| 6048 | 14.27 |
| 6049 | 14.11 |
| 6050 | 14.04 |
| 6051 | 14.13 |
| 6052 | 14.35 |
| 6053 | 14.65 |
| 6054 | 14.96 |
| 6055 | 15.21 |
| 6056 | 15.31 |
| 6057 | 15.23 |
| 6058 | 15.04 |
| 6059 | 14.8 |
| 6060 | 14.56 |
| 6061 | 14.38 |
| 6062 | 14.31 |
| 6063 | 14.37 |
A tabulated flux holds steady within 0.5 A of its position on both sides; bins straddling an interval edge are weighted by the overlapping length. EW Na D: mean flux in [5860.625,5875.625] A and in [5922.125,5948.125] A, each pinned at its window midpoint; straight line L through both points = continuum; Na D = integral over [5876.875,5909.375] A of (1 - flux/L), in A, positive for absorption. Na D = 2.1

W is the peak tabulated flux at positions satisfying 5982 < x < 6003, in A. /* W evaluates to 15.22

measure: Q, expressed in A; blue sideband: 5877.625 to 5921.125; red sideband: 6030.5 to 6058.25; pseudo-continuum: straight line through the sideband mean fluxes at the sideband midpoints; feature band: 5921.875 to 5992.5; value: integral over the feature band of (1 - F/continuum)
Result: -2.5 A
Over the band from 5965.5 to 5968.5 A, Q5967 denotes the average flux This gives 14.5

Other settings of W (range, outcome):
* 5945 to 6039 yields 15.74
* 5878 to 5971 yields 15.12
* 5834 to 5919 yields 15.44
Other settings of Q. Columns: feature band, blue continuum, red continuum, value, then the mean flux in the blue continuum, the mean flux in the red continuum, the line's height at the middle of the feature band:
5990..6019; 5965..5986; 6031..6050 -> 1.26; 14.3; 14.4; 14.4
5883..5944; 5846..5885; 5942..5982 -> 1.83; 13.9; 14.3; 14.1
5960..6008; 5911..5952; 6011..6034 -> -0.93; 14.3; 13.8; 14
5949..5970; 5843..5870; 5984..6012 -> -0.27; 14.1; 14.1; 14.1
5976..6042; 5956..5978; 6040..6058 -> 2.09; 14.5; 14.5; 14.5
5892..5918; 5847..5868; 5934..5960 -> 0.52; 13.9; 14.4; 14.2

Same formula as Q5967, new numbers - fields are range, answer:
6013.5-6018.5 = 13.2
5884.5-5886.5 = 11.4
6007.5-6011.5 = 13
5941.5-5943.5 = 14.6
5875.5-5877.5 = 14.6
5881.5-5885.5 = 12.5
